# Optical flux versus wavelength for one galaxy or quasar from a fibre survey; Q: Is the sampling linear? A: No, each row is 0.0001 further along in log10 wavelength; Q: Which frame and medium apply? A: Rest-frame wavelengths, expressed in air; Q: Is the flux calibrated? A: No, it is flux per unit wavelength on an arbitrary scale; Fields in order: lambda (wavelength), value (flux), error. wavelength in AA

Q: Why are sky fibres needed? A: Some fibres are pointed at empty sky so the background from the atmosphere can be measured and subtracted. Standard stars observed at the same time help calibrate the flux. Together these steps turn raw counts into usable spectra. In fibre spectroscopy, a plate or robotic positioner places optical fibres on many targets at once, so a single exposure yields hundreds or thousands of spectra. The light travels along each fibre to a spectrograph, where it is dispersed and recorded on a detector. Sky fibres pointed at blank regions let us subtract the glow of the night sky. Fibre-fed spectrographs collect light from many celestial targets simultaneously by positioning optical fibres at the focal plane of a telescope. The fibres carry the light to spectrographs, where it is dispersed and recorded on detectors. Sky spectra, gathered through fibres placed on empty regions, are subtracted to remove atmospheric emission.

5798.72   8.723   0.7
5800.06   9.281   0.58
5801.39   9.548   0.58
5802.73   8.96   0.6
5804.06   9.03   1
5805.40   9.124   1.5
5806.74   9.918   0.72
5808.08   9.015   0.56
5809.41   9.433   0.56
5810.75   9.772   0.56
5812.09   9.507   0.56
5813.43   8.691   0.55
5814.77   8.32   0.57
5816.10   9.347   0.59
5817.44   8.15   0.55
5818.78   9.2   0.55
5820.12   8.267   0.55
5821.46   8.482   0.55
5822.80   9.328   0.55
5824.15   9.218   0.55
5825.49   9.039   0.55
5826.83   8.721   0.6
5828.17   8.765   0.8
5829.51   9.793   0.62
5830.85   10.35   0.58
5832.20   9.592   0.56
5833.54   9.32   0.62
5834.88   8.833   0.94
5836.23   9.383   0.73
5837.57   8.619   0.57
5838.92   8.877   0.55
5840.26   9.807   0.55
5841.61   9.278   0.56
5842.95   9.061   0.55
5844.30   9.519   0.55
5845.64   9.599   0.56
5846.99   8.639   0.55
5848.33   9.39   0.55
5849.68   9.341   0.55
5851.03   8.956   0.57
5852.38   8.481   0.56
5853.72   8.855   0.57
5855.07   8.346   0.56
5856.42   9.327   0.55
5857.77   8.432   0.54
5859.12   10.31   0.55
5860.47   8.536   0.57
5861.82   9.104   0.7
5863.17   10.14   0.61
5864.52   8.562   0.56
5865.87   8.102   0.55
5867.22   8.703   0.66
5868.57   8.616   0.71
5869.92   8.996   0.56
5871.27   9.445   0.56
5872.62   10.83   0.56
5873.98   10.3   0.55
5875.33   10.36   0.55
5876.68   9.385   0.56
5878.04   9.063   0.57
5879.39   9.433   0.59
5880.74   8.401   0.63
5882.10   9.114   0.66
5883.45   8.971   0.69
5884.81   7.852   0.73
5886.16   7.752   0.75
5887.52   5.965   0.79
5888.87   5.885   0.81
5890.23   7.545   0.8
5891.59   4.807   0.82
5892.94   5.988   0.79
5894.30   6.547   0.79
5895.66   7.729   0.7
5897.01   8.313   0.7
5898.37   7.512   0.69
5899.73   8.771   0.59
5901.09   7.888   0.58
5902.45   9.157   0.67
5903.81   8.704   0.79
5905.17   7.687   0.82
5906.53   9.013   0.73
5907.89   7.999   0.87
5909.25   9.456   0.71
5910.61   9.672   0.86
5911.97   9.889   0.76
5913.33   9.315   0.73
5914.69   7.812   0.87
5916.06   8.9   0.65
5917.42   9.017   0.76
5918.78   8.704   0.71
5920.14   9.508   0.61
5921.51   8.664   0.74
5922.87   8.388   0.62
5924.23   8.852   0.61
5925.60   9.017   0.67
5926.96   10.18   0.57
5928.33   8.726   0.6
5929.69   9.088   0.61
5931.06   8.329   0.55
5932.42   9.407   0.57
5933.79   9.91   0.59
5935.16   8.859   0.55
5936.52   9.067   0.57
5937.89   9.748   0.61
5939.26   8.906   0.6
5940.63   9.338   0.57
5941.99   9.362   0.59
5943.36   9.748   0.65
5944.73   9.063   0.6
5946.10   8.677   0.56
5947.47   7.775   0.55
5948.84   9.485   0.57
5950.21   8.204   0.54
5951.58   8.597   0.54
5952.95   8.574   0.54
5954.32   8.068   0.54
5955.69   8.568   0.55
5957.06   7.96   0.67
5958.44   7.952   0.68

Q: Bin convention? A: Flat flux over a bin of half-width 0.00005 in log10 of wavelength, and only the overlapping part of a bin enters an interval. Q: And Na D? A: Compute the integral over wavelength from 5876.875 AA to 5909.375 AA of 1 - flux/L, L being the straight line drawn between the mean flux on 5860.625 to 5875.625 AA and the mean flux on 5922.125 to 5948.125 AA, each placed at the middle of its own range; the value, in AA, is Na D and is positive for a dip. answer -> 4.7 AA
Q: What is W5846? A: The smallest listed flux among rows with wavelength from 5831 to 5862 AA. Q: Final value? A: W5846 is 8.346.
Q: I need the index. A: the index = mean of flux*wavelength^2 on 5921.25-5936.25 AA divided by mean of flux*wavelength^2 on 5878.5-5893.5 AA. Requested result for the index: 1.23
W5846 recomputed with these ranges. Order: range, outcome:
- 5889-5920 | 4.807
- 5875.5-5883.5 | 8.401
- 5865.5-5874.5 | 8.102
